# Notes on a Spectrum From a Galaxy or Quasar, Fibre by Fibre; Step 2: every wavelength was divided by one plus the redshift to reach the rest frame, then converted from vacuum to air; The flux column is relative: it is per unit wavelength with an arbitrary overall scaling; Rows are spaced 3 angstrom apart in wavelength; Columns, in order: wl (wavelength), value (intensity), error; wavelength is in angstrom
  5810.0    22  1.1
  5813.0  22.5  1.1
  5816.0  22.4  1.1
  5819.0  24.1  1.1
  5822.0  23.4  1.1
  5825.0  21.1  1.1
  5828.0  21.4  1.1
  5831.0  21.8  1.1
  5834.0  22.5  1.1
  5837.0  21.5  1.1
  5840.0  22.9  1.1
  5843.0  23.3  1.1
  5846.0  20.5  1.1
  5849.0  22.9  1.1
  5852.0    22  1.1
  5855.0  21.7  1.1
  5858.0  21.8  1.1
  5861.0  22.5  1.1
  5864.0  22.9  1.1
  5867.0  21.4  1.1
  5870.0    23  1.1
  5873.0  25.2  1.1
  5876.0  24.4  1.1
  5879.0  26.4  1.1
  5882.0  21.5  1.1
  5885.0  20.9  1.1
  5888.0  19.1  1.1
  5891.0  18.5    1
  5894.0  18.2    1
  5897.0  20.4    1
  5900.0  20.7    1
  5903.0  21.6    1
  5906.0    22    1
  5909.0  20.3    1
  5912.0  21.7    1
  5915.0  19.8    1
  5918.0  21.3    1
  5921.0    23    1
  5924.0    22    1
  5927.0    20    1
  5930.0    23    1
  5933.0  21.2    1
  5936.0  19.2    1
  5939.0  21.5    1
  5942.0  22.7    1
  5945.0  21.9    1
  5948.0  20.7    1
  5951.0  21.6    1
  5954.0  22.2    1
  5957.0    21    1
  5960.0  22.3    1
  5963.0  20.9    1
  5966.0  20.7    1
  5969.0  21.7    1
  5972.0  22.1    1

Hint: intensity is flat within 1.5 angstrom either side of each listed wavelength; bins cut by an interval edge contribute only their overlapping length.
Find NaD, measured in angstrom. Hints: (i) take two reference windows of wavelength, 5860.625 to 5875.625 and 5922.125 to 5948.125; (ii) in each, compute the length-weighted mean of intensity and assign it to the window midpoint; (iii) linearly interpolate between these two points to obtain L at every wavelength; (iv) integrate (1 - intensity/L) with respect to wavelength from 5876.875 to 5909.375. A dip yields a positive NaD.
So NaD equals 2.2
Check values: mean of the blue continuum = 23.1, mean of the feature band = 21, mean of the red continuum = 21.4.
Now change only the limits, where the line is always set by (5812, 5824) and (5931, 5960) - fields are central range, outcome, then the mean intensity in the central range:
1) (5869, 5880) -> -1.2 angstrom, 24.8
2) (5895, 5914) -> 0.8 angstrom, 21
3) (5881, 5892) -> 1.1 angstrom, 20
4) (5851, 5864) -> 0.2 angstrom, 22.1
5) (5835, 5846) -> 0.2 angstrom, 22.3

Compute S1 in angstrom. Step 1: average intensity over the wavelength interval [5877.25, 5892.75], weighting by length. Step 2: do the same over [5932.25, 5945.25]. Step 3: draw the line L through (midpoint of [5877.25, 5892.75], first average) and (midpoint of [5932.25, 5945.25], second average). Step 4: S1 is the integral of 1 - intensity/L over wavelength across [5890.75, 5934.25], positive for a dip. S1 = 0.58 angstrom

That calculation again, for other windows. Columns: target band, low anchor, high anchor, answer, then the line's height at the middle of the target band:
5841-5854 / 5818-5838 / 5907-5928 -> -0.1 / 22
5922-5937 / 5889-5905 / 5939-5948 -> 0.1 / 21.3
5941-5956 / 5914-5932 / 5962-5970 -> -0.3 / 21.3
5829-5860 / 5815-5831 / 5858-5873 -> 0.6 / 22.5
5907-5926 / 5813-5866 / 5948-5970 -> 0.3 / 21.7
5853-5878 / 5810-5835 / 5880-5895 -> -2.6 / 20.7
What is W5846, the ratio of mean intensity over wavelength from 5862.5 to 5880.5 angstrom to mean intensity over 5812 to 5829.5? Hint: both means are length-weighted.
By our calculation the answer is 1.06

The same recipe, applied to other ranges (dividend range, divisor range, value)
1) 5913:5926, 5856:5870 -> 0.97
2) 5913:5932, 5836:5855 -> 0.97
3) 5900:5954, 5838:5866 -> 0.96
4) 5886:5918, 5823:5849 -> 0.92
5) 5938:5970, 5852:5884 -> 0.94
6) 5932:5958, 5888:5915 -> 1.05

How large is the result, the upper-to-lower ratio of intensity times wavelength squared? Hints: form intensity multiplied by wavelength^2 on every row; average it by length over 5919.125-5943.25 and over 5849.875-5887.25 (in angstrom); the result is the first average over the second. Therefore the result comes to 0.97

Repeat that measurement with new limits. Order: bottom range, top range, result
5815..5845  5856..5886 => 1.04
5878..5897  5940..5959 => 1.08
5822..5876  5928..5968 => 0.99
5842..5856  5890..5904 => 0.92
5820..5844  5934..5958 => 1.00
